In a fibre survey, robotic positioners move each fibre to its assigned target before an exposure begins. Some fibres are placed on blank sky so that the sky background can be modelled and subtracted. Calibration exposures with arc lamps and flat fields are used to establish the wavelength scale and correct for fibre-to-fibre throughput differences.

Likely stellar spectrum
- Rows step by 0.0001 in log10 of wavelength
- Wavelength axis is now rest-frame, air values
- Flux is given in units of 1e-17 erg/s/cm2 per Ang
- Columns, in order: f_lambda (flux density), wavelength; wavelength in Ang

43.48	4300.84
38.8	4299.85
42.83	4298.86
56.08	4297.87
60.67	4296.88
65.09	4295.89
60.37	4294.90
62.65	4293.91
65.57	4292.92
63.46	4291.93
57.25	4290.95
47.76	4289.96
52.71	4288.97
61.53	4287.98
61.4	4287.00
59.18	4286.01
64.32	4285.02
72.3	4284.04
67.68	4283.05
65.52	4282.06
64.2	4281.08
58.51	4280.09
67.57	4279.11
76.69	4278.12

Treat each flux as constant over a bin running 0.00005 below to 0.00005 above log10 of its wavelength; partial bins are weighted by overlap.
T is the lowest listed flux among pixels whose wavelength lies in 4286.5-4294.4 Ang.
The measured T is 47.76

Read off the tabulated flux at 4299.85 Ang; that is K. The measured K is 38.8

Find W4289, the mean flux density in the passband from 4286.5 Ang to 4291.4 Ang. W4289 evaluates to 56.1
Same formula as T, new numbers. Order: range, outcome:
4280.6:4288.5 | 59.18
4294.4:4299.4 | 42.83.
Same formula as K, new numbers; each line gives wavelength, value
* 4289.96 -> 47.76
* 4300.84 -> 43.48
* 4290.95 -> 57.25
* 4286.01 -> 59.18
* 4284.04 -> 72.3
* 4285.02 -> 64.32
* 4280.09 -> 58.51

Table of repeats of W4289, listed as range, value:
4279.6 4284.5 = 65.6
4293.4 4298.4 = 60.8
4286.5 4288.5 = 61.4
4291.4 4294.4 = 63.9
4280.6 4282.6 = 65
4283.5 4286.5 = 65.3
